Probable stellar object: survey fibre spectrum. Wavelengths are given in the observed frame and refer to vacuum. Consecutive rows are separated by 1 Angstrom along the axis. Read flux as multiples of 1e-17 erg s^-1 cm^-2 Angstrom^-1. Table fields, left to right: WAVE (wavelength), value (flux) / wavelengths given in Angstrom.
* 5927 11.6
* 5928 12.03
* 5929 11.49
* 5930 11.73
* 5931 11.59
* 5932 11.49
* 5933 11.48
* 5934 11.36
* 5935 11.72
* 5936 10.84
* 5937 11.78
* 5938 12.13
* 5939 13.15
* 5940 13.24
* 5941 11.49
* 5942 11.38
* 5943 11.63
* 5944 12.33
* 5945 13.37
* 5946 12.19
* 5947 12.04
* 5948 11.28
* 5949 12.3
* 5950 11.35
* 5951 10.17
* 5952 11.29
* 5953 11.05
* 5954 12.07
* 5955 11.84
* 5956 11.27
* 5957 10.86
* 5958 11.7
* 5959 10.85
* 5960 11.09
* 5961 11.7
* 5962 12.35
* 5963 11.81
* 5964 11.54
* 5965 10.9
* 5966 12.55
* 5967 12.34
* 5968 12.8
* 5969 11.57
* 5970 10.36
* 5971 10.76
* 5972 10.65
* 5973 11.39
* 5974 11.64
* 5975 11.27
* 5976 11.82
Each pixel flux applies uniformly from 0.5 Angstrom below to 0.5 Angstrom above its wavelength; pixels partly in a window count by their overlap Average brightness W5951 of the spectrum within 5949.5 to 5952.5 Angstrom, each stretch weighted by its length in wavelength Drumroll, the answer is 10.9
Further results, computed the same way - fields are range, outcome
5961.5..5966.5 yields 11.8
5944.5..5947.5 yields 12.5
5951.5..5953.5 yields 11.2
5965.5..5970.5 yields 11.9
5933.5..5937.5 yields 11.4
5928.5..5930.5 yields 11.6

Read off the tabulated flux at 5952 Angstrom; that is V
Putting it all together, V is 11.29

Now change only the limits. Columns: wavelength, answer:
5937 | 11.78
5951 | 10.17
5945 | 13.37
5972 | 10.65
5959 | 10.85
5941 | 11.49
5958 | 11.7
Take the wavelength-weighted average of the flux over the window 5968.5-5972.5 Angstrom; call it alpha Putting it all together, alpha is 10.8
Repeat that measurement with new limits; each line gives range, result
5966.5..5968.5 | 12.6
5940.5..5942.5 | 11.4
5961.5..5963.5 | 12.1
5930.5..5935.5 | 11.5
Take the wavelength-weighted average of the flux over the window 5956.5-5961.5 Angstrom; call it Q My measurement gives 11.2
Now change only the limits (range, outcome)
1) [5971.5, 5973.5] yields 11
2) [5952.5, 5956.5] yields 11.6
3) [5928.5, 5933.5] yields 11.6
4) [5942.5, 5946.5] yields 12.4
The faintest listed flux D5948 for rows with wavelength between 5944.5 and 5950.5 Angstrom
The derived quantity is 11.28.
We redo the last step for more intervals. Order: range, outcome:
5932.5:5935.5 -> 11.36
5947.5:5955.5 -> 10.17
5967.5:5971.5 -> 10.36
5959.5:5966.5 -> 10.9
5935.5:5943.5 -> 10.84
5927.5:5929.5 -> 11.49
